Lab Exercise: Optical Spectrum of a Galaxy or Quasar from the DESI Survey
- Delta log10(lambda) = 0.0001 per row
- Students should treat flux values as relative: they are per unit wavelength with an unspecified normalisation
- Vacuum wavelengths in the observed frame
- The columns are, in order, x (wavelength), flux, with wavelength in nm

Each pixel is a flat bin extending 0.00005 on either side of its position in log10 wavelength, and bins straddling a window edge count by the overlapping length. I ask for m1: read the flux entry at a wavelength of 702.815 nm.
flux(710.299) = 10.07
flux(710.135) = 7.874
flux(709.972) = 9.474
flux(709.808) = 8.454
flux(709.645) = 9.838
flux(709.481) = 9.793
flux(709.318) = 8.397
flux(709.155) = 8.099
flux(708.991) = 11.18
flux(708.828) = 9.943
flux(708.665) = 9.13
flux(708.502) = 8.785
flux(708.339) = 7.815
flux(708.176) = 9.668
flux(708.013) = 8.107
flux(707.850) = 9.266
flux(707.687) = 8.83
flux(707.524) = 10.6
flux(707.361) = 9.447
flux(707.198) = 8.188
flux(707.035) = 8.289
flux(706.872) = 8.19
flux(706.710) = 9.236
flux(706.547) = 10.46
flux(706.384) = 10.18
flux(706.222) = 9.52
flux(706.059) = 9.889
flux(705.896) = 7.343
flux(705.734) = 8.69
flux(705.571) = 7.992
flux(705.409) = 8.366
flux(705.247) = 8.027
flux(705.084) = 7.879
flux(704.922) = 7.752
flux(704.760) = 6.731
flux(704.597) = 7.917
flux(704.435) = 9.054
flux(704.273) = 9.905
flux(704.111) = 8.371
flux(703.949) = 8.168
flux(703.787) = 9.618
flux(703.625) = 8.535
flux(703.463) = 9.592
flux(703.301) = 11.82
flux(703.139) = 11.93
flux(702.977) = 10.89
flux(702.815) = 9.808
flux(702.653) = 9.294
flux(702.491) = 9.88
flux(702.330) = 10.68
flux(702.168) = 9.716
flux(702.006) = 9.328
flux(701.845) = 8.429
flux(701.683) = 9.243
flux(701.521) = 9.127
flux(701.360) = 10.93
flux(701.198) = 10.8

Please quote 9.808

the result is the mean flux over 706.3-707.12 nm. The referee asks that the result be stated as 9.27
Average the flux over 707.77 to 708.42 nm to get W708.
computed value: 8.72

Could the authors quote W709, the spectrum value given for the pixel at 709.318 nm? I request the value 8.397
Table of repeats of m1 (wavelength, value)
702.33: 10.68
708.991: 11.18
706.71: 9.236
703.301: 11.82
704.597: 7.917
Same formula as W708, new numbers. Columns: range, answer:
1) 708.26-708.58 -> 8.3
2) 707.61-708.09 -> 8.74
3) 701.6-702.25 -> 9.17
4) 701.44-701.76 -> 9.19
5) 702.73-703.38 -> 11.1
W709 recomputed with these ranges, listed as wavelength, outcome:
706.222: 9.52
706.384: 10.18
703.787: 9.618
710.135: 7.874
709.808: 8.454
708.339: 7.815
